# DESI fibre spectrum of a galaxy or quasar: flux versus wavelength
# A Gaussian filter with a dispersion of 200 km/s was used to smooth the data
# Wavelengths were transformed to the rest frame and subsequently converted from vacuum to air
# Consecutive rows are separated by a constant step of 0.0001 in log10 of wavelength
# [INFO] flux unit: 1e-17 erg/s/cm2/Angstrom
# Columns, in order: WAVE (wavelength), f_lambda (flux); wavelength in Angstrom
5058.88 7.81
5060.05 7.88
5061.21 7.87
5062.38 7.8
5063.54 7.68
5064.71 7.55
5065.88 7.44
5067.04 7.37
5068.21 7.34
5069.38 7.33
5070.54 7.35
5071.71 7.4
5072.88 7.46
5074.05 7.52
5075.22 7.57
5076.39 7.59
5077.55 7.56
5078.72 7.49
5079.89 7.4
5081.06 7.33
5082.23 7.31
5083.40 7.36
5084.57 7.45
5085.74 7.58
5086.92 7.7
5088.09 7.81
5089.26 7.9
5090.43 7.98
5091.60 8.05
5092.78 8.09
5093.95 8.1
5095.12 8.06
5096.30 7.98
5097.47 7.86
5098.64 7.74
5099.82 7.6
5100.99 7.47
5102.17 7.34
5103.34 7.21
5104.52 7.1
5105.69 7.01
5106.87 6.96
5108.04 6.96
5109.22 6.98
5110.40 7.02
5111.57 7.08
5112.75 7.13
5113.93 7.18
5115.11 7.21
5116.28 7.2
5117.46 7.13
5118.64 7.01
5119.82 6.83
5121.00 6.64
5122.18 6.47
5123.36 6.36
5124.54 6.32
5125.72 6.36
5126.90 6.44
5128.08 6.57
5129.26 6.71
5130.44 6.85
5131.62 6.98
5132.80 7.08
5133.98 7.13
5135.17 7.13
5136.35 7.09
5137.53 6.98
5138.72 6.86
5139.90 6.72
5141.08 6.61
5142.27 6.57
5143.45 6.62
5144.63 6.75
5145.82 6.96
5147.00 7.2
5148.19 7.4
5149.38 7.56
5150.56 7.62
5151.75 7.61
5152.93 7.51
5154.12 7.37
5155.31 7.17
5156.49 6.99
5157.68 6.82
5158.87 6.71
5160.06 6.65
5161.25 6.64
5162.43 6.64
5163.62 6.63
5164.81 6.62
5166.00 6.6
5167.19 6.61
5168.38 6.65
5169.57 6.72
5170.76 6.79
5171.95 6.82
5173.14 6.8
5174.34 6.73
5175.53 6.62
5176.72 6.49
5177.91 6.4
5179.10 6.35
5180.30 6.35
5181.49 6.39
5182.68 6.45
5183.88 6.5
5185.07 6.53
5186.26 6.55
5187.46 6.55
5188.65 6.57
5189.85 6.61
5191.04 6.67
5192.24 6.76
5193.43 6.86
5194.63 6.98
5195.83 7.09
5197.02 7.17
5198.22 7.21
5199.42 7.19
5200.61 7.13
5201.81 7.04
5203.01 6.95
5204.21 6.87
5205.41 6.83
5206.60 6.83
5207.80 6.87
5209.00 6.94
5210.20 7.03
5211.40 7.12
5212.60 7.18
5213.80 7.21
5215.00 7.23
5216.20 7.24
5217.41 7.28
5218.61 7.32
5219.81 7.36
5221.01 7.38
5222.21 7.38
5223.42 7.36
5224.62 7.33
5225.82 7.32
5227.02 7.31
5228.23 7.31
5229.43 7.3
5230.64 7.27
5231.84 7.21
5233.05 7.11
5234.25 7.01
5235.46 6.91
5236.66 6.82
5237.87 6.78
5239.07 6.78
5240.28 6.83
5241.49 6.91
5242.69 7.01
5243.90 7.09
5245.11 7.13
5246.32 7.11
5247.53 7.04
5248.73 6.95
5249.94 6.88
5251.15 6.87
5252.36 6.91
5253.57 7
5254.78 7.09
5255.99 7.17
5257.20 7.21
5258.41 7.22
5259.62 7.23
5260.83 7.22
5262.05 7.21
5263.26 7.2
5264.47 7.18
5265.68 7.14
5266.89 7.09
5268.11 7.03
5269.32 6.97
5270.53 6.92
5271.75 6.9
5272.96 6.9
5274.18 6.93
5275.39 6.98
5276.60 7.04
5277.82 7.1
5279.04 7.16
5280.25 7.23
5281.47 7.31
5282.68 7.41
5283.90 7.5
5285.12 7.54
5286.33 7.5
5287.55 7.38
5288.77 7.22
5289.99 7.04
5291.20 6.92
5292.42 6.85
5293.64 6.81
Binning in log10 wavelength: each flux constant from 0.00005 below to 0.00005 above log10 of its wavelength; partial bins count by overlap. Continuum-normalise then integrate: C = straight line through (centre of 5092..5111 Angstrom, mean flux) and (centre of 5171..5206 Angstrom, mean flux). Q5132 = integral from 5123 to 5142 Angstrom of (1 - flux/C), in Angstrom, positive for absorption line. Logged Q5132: 1.2 Angstrom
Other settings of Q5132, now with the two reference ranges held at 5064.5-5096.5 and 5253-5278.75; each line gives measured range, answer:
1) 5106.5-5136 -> 2.4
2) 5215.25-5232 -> -0.3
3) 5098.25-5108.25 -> 0.4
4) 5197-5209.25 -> 0.4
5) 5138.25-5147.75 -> 0.8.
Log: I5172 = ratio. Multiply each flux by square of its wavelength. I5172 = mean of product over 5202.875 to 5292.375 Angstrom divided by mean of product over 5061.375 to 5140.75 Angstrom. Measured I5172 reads 1.04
